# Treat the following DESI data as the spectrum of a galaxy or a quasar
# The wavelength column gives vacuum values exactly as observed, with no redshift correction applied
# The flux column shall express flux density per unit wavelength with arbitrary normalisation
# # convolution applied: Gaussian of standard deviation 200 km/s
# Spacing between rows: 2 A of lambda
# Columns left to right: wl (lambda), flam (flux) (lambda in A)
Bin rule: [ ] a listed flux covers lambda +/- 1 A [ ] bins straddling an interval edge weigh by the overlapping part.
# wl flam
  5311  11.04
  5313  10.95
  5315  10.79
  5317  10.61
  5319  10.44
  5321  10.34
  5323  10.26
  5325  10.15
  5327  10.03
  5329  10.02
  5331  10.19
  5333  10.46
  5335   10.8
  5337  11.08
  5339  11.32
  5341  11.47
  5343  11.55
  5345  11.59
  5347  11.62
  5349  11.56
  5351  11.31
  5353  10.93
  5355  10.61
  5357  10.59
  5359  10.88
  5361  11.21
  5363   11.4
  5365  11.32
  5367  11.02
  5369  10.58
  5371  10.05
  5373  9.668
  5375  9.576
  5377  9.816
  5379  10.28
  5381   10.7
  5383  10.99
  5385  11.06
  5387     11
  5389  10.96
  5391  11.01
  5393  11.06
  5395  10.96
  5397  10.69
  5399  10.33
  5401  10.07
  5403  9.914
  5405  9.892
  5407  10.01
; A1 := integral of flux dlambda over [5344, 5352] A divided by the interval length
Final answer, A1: 11.5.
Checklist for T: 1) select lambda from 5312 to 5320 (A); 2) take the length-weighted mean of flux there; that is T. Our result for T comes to 10.7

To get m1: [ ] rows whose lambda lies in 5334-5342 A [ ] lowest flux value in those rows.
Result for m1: 10.8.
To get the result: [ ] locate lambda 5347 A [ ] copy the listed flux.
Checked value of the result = 11.62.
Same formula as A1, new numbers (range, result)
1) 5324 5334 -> 10.2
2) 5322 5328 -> 10.1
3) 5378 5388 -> 10.8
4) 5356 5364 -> 11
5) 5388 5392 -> 11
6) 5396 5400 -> 10.5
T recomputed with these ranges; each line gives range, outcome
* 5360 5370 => 11.1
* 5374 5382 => 10.1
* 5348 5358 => 11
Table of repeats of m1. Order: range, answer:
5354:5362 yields 10.59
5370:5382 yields 9.576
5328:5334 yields 10.02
